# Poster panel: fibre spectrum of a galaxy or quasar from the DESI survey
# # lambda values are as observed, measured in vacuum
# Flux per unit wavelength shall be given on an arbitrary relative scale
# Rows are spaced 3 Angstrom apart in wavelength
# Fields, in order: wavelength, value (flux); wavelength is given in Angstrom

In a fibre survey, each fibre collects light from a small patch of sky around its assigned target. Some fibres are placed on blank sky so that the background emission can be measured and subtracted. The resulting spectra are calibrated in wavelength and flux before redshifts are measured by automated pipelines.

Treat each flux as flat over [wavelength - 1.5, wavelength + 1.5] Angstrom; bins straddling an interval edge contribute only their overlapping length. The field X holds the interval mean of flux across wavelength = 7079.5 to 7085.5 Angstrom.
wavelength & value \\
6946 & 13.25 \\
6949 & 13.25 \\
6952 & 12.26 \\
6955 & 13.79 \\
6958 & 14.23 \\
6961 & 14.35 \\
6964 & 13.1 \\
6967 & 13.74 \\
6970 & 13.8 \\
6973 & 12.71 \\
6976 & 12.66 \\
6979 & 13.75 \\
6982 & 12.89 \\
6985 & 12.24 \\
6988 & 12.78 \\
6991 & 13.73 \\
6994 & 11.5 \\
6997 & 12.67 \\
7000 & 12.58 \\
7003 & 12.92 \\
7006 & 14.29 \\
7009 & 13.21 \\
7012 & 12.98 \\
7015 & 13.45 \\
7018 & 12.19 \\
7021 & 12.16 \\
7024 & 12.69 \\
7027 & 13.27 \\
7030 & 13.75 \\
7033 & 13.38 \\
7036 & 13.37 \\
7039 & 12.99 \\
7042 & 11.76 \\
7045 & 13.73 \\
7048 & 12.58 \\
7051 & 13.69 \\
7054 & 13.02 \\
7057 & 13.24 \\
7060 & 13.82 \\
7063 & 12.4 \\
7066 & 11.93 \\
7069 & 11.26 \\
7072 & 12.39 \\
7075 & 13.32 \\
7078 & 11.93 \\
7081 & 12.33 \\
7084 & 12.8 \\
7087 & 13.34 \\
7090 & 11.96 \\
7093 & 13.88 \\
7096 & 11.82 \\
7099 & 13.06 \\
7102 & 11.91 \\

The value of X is 12.6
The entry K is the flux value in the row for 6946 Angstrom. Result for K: 13.25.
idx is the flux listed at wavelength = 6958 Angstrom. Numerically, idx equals 14.23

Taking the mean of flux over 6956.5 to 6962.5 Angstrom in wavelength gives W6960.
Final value 14.3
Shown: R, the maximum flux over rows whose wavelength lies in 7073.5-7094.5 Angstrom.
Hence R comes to 13.88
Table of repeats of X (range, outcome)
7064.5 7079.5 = 12.2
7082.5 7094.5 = 13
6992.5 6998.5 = 12.1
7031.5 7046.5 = 13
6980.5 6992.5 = 12.9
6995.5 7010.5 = 13.1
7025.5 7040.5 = 13.4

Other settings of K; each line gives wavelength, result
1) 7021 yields 12.16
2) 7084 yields 12.8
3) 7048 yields 12.58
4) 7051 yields 13.69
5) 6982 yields 12.89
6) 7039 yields 12.99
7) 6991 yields 13.73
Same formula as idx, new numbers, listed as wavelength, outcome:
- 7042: 11.76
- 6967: 13.74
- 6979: 13.75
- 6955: 13.79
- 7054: 13.02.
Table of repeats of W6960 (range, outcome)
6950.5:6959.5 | 13.4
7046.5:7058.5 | 13.1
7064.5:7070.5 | 11.6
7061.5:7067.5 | 12.2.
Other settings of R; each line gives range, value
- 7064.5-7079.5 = 13.32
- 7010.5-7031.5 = 13.75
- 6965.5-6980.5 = 13.8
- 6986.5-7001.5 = 13.73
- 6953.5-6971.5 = 14.35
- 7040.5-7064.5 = 13.82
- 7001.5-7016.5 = 14.29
